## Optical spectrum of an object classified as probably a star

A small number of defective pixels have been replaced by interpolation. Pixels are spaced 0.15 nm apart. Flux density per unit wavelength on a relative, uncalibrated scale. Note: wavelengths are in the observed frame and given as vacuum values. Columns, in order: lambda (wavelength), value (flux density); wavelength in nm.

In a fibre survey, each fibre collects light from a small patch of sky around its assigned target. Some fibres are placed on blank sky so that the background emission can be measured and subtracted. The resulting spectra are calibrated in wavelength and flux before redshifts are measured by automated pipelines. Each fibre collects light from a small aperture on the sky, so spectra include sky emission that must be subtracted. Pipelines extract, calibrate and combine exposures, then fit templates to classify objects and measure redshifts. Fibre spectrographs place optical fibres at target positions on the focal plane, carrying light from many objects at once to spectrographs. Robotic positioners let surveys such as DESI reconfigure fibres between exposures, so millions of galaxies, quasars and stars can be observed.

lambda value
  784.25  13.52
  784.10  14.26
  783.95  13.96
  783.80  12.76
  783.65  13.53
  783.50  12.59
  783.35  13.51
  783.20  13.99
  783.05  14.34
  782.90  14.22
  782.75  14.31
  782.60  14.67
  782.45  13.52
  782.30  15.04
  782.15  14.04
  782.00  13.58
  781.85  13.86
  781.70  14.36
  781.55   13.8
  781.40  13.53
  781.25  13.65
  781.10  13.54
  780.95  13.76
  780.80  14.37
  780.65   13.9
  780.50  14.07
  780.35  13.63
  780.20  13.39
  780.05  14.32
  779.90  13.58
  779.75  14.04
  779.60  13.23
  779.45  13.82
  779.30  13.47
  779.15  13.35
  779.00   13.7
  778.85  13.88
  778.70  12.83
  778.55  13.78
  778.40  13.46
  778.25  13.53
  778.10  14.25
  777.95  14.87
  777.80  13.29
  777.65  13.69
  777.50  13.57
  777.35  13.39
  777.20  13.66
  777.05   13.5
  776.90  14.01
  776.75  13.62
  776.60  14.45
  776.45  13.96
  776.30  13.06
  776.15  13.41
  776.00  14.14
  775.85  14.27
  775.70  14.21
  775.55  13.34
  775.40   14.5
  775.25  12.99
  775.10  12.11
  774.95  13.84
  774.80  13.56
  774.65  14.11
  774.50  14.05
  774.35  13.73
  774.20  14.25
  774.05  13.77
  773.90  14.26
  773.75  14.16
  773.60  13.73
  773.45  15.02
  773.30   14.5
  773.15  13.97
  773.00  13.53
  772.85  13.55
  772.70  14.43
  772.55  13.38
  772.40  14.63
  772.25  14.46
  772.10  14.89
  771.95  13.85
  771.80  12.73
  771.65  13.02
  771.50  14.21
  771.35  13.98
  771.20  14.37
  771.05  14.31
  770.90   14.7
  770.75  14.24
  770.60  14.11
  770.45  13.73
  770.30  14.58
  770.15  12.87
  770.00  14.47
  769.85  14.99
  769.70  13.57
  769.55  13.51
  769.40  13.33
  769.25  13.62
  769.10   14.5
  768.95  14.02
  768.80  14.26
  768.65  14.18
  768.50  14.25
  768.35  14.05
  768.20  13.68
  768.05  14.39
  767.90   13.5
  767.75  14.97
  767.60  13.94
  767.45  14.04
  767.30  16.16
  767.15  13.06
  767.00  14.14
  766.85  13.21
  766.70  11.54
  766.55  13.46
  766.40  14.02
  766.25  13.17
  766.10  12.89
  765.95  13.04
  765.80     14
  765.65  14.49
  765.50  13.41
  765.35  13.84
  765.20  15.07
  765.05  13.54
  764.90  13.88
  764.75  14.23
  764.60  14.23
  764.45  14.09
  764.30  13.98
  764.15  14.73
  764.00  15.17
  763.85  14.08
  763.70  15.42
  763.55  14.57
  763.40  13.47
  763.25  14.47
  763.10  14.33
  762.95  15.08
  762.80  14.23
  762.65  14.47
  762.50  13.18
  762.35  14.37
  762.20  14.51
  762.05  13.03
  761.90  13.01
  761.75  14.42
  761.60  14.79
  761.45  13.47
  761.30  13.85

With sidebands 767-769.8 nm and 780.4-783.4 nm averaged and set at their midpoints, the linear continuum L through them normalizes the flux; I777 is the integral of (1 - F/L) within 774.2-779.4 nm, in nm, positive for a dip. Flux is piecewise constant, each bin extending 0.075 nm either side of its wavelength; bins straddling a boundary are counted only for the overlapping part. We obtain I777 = 0.12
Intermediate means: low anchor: 14.1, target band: 13.7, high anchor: 14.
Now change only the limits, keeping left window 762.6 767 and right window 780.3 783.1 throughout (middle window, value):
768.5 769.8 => 0.01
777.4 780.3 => 0.07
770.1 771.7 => 0.00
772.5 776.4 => 0.05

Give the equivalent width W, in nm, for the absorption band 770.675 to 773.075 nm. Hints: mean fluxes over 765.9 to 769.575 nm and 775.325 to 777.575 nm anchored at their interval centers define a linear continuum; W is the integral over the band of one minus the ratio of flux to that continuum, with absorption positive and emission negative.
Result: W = -0.04 nm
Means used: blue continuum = 13.8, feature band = 14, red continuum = 13.8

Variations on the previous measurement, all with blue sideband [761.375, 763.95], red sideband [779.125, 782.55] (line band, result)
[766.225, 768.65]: 0.04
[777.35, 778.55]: 0.01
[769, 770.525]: 0.01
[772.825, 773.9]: -0.01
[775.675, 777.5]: 0.02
